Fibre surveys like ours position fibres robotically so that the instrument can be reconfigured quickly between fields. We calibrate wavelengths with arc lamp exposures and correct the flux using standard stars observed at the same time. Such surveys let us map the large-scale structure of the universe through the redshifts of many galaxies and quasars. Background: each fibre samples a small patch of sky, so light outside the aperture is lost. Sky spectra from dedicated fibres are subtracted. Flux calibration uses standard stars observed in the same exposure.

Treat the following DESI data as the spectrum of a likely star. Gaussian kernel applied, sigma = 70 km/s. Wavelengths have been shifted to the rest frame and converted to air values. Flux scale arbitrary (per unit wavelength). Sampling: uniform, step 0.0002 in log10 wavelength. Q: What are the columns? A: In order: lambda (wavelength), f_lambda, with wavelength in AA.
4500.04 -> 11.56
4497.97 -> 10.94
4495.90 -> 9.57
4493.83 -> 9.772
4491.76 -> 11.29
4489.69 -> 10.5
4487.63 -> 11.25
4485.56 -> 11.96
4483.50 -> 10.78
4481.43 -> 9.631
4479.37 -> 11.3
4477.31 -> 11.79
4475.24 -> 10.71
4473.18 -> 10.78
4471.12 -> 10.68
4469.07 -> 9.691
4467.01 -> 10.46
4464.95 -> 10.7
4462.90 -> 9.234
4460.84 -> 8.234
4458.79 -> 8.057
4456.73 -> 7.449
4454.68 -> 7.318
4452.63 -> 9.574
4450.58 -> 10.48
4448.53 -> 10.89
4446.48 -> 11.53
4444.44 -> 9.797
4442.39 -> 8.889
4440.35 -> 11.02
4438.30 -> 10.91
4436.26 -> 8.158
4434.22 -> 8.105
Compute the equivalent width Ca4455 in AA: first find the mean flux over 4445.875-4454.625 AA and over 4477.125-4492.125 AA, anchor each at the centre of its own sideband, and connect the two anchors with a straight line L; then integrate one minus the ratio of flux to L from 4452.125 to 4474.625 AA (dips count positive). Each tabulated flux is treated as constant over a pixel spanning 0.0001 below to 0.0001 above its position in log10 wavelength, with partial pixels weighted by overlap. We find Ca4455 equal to 2.61 AA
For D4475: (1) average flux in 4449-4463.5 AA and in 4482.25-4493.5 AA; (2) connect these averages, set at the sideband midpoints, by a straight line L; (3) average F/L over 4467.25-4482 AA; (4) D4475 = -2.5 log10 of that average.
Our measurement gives -0.066 mag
